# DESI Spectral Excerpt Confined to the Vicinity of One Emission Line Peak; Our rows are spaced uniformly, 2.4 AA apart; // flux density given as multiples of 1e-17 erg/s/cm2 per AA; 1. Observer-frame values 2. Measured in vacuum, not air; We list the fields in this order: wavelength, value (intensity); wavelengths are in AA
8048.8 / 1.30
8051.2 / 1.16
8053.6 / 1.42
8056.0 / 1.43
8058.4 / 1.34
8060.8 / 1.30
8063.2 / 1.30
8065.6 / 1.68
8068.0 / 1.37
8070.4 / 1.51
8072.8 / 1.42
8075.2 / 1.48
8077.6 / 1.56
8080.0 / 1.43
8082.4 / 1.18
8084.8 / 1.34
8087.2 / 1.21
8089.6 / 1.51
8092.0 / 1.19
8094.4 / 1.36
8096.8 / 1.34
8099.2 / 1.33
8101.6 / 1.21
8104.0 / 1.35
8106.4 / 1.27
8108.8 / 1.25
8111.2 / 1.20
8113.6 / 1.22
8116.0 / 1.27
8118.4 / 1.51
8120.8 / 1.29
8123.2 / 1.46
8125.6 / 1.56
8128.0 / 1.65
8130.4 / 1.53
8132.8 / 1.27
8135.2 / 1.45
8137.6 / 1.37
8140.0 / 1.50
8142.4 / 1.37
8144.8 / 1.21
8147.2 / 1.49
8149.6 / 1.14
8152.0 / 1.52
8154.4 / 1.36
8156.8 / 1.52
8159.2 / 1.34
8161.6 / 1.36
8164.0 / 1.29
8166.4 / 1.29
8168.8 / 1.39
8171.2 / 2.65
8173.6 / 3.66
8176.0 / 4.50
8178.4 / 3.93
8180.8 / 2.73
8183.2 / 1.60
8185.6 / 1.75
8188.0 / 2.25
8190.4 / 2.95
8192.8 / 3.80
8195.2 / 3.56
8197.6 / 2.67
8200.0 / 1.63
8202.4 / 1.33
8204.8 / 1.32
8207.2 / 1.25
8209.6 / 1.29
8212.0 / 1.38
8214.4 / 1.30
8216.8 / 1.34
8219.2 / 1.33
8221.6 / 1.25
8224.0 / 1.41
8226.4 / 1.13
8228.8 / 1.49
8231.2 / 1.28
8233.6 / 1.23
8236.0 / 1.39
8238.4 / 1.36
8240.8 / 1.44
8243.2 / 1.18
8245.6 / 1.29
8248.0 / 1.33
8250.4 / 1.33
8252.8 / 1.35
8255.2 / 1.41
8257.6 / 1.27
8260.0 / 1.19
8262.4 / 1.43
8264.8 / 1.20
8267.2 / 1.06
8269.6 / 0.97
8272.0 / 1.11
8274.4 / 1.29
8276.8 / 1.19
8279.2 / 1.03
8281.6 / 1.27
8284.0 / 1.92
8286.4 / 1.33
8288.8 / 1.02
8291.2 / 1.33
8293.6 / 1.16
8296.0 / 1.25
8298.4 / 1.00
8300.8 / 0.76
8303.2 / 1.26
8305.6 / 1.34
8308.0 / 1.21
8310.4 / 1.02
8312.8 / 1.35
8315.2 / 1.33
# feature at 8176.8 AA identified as [S II] 6716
